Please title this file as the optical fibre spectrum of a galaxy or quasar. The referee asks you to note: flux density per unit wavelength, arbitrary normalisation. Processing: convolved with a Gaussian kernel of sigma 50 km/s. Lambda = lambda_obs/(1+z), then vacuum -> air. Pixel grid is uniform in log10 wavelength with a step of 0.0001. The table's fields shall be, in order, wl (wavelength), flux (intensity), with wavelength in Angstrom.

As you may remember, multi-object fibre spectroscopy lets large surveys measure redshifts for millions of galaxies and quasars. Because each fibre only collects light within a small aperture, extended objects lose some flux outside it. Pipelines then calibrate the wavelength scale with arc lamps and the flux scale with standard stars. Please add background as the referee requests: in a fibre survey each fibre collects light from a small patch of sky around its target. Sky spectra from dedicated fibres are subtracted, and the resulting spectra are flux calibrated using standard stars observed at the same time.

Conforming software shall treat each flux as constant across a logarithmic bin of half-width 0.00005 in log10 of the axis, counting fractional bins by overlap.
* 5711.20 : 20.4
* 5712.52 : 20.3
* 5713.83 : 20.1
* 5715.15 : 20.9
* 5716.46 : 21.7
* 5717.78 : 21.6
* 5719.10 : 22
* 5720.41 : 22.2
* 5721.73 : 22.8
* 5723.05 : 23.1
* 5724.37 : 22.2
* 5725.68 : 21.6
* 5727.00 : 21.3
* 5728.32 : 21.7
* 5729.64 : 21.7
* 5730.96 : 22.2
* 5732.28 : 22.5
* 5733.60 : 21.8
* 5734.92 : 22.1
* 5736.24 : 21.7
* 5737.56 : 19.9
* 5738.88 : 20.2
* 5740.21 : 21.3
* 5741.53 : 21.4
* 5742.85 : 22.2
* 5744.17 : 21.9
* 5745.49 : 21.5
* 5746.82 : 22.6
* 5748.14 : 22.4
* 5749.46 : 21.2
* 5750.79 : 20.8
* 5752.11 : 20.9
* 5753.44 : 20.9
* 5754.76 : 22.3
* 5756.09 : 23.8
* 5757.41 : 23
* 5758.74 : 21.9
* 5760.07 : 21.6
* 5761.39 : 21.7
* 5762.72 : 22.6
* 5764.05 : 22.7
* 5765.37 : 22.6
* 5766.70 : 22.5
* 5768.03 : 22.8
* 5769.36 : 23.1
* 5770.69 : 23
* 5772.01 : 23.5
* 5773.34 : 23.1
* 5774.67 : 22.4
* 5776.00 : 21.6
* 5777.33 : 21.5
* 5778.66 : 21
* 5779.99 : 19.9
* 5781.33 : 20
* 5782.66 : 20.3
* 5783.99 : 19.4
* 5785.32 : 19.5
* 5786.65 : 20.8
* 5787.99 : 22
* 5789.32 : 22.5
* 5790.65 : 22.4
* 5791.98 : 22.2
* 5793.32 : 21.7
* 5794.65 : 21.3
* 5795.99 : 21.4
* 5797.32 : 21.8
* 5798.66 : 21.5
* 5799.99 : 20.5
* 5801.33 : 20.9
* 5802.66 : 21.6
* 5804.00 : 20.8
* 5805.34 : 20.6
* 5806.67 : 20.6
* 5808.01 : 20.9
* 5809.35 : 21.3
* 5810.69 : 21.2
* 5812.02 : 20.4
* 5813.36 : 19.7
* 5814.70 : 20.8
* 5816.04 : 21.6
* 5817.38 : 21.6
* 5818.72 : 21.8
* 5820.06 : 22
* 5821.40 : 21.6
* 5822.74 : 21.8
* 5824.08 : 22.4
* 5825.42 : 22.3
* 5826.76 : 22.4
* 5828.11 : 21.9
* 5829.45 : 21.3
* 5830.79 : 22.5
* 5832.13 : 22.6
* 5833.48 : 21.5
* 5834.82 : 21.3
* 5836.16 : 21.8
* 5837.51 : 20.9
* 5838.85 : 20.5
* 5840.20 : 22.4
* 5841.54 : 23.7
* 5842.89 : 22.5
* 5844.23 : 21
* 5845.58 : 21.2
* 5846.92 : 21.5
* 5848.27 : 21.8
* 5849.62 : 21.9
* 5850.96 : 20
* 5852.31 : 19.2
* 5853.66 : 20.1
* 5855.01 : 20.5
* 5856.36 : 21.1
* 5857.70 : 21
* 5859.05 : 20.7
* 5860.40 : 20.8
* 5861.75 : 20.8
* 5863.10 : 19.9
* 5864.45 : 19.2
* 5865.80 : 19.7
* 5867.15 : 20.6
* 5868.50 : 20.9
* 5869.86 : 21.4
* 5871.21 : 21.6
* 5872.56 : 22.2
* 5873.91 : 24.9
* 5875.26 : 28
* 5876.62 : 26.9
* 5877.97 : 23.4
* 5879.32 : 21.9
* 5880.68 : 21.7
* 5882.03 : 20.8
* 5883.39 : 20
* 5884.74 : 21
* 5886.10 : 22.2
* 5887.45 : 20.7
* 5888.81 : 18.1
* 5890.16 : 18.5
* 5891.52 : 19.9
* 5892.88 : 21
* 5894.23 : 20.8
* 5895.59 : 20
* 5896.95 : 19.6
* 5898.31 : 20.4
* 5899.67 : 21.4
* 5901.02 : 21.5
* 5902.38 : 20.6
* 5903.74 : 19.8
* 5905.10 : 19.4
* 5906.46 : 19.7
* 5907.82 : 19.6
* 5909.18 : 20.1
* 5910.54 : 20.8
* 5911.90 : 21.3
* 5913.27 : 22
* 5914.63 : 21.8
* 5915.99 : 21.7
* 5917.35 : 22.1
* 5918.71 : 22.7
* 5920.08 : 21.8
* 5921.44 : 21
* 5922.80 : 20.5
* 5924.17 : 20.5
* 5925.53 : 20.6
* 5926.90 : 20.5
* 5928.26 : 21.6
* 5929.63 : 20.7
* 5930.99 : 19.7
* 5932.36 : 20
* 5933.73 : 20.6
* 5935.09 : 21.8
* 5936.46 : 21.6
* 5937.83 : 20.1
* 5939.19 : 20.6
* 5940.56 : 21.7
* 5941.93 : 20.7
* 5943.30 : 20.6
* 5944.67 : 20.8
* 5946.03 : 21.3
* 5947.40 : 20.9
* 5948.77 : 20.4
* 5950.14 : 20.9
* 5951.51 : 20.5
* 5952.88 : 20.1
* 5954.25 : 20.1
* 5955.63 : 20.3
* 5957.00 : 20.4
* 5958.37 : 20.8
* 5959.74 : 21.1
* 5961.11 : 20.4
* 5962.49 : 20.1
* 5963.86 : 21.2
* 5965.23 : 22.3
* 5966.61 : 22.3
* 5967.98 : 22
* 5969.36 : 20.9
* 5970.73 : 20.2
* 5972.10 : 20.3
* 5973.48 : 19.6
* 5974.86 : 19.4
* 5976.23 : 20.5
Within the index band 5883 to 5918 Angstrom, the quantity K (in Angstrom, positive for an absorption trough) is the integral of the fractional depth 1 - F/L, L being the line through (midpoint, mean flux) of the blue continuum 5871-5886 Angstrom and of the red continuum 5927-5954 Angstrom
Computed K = 2.6 Angstrom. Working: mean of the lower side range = 23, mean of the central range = 20.5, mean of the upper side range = 20.8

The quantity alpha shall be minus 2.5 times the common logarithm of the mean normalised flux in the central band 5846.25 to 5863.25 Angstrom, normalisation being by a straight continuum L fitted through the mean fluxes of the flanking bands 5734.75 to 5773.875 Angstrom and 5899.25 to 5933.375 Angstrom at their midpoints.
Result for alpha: 0.03 mag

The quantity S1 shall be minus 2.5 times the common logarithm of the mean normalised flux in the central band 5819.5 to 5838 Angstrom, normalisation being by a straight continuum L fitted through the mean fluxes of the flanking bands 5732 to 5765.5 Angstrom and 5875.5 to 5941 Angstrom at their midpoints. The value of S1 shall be -0.02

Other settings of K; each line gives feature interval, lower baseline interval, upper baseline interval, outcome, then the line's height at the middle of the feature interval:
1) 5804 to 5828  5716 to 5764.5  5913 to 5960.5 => 0.16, 21.5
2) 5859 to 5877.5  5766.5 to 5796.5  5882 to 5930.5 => -0.94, 21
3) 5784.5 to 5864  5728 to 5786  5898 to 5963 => 0.21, 21.4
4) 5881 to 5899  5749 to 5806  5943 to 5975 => 0.70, 21.1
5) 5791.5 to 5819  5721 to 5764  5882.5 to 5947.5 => 0.38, 21.4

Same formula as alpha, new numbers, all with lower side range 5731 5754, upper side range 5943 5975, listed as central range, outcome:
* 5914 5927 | -0.03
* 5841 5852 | -0.02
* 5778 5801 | 0.01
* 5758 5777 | -0.05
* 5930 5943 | 0.00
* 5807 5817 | 0.02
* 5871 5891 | -0.06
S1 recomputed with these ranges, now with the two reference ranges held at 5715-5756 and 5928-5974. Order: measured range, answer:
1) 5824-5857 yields -0.01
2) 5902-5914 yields 0.03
